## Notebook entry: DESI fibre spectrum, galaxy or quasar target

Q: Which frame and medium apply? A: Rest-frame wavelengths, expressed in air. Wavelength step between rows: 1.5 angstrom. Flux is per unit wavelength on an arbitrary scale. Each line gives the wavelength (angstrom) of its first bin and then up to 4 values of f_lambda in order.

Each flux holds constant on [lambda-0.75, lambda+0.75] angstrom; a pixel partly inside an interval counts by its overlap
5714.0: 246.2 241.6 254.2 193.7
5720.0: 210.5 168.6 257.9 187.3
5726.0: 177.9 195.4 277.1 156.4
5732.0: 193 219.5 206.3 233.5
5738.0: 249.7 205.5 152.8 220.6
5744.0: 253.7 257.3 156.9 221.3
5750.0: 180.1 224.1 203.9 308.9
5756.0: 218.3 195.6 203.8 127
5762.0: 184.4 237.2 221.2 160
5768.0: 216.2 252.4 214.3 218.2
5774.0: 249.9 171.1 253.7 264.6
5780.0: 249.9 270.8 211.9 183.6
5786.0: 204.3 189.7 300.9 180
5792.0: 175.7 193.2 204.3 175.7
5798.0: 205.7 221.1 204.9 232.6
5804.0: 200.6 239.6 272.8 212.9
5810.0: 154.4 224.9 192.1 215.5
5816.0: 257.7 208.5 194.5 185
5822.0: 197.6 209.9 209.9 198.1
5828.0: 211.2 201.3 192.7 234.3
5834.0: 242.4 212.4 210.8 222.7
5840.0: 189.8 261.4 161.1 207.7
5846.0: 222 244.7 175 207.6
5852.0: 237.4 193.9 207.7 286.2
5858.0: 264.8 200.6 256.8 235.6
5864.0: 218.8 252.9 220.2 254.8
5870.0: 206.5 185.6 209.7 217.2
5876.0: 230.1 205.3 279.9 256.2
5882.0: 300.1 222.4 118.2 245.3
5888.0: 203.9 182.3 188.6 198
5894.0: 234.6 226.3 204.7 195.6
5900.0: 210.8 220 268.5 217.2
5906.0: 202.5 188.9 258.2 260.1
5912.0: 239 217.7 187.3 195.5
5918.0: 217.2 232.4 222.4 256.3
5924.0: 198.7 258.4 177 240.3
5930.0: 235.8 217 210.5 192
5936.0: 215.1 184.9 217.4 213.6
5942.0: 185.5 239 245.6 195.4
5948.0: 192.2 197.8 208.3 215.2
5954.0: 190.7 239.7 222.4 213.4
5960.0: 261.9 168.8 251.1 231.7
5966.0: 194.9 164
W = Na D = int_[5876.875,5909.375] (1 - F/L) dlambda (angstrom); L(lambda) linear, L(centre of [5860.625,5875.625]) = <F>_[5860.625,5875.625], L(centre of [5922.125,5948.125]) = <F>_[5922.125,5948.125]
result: 0.4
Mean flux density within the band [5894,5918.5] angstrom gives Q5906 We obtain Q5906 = 220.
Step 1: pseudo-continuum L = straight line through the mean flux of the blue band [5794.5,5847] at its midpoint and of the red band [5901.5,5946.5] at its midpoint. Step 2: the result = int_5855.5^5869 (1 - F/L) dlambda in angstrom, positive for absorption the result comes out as -1.7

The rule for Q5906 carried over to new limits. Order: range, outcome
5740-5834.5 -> 213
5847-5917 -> 222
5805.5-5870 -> 218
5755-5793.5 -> 214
